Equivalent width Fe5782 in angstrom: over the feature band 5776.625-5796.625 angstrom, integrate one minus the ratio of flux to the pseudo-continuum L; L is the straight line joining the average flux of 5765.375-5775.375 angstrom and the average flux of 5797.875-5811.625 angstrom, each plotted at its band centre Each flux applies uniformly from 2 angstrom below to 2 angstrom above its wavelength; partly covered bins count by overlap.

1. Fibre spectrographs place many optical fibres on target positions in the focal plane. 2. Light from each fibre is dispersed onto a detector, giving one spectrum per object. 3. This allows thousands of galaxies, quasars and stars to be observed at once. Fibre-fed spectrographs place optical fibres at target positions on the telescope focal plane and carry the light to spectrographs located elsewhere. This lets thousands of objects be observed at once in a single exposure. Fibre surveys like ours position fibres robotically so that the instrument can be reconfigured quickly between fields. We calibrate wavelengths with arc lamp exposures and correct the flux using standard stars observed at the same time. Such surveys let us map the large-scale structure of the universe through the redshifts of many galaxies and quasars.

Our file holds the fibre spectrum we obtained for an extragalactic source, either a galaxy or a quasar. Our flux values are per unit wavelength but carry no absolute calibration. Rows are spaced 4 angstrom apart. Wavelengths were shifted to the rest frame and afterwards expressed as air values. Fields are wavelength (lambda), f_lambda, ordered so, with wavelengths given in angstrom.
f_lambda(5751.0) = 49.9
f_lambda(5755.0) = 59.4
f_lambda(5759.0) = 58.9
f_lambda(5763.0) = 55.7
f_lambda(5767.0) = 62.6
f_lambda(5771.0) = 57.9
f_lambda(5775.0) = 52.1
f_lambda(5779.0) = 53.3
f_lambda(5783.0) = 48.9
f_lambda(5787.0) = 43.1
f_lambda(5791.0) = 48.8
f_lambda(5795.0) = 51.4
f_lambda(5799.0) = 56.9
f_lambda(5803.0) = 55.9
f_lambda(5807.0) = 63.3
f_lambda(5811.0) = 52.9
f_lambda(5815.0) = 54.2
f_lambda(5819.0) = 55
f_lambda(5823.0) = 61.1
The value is 3.1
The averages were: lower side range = 58.2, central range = 49.1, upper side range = 57.7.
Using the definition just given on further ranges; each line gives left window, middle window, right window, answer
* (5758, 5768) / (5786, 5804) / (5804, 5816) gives 1.9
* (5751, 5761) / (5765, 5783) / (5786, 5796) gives -1.1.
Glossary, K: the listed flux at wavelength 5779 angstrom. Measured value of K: 53.3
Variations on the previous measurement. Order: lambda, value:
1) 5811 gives 52.9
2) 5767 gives 62.6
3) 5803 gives 55.9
